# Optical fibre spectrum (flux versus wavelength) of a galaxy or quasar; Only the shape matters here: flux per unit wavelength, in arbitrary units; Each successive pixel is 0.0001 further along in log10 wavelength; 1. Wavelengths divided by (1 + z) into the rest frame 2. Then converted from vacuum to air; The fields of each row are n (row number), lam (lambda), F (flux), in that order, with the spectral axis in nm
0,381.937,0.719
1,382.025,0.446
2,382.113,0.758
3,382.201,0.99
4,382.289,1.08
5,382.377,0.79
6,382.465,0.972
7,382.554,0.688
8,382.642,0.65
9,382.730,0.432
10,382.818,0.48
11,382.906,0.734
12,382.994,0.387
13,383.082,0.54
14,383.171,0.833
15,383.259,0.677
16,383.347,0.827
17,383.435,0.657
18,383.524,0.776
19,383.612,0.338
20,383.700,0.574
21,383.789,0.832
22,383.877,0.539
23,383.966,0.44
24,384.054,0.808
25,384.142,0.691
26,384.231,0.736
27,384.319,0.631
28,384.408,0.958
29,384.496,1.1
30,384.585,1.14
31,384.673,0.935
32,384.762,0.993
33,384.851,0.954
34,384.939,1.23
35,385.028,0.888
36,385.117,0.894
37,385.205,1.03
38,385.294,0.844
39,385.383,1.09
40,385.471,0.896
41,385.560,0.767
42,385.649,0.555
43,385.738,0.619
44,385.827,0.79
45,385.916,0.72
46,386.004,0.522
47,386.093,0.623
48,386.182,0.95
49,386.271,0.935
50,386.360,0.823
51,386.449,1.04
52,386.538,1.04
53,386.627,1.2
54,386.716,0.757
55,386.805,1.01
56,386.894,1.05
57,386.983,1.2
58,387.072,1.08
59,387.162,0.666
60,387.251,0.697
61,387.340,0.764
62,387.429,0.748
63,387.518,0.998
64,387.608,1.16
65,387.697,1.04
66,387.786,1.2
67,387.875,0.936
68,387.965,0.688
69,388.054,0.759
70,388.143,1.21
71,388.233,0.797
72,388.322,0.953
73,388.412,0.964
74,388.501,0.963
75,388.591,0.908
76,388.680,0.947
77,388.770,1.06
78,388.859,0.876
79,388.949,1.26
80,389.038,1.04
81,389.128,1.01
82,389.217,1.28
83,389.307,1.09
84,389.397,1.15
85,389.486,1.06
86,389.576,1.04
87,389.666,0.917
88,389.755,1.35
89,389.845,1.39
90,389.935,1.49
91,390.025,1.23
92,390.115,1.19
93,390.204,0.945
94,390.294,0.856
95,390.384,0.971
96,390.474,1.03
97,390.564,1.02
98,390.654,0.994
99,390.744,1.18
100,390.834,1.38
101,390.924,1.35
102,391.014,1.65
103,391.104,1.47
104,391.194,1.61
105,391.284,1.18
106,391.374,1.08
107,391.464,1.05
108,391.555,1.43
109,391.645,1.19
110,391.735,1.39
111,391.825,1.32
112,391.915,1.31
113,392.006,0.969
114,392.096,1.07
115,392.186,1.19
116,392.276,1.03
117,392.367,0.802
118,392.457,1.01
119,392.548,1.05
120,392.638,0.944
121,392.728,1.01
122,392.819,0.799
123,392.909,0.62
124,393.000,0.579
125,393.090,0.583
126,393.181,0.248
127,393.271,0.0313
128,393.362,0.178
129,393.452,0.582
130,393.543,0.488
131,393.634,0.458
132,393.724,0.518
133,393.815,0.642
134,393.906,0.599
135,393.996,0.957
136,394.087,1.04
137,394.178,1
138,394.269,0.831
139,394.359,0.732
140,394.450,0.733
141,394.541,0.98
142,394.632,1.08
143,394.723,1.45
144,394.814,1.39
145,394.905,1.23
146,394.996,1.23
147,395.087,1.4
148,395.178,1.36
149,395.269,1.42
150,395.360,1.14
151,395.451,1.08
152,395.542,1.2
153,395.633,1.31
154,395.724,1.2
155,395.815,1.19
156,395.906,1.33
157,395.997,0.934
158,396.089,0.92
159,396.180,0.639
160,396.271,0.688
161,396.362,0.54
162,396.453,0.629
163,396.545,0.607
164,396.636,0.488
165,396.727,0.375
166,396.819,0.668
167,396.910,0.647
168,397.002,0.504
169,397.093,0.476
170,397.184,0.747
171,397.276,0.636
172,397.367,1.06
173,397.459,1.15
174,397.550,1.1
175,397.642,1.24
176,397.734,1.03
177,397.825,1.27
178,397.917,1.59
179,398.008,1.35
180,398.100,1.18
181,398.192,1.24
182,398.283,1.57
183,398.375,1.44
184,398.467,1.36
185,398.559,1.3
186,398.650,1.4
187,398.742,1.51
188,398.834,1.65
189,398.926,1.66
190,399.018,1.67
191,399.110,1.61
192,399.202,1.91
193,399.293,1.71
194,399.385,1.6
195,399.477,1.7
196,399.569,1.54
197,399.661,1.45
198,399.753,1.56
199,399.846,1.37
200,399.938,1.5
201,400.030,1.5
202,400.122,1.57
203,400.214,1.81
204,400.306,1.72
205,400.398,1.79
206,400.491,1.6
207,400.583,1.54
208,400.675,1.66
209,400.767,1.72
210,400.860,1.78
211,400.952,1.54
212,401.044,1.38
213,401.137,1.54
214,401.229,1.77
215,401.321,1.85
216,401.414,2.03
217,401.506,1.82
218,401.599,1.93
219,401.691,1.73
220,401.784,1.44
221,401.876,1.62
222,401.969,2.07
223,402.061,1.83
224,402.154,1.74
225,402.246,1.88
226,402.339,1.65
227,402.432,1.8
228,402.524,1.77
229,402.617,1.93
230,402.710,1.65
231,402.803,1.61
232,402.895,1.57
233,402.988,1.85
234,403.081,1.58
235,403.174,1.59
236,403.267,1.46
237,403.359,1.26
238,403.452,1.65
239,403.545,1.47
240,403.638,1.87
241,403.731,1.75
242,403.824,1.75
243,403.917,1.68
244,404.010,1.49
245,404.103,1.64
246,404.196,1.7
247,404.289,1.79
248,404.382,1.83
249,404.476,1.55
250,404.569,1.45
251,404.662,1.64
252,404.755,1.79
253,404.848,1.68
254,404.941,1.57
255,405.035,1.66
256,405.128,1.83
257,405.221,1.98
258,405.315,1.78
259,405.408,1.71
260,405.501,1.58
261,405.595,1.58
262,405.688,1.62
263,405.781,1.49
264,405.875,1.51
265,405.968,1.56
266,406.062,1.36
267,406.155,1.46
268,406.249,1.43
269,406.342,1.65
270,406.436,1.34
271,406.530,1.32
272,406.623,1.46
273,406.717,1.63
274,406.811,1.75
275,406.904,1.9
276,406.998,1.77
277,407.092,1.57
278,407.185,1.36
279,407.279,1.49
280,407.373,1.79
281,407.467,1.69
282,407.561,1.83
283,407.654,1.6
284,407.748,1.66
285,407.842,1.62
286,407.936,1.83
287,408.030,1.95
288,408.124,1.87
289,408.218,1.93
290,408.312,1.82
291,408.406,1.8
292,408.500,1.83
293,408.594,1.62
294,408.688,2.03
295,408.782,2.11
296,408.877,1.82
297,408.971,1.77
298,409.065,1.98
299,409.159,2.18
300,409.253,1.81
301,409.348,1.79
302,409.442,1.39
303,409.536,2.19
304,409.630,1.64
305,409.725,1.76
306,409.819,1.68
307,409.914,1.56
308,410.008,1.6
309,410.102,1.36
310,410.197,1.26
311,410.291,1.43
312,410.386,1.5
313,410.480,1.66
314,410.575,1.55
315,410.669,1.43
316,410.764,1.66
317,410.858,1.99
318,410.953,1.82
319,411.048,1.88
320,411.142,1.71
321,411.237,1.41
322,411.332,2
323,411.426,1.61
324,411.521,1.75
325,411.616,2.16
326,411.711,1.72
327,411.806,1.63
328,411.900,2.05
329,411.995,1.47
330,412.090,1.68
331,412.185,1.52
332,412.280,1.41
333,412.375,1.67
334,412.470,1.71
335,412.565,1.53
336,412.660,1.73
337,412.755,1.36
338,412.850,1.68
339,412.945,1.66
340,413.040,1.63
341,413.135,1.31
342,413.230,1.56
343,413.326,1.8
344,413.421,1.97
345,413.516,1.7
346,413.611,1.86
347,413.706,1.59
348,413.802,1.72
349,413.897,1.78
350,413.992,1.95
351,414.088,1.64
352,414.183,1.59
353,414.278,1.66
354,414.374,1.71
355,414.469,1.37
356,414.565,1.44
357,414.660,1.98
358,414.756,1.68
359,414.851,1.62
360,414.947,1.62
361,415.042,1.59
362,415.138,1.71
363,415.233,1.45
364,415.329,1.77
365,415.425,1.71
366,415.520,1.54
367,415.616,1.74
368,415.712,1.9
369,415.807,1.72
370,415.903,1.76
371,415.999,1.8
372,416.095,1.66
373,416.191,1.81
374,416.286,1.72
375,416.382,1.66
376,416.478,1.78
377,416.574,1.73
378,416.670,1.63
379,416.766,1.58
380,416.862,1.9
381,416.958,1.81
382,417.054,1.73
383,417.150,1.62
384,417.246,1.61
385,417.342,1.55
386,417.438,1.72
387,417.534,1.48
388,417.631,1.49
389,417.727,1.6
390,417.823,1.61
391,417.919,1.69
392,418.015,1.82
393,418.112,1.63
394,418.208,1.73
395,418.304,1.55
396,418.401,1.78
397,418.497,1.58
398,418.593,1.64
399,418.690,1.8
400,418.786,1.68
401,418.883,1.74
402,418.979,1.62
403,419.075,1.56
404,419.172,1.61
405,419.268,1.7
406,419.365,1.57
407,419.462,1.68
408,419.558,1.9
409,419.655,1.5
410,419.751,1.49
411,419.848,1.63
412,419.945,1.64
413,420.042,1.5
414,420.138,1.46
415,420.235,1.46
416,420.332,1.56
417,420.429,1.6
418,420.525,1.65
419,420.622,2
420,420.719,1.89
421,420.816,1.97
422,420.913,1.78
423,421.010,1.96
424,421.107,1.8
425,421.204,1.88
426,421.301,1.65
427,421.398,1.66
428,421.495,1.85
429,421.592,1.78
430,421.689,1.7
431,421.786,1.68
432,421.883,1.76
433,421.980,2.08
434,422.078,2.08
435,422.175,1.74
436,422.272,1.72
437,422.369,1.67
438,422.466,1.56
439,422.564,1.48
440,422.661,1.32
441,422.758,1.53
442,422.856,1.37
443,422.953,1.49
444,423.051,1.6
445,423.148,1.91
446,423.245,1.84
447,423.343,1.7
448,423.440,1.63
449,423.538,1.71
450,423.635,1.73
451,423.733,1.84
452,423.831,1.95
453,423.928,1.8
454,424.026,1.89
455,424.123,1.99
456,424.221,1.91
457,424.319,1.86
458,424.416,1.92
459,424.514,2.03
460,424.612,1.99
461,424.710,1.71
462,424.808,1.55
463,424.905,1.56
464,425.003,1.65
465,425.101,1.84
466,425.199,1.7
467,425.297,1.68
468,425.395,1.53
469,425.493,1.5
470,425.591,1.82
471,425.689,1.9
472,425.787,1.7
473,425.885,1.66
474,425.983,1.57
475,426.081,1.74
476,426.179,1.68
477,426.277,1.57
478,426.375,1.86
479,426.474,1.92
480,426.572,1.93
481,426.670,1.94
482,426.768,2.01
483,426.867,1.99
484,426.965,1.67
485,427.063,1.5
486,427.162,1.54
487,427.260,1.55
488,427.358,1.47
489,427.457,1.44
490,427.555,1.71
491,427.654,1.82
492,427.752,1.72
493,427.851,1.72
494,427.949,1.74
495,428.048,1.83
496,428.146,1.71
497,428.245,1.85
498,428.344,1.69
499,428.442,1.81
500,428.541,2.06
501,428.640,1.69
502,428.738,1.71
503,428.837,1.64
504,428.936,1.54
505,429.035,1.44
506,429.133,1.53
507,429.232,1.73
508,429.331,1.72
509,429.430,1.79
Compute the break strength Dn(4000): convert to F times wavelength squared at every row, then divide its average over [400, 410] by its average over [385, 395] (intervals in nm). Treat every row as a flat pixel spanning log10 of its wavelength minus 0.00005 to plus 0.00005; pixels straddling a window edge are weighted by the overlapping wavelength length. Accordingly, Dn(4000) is 1.89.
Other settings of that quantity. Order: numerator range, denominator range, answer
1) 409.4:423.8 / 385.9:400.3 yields 1.76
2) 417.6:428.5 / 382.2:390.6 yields 2.28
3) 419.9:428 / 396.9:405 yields 1.25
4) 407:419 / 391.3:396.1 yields 1.92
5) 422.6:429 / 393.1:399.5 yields 1.92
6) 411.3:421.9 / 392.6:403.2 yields 1.47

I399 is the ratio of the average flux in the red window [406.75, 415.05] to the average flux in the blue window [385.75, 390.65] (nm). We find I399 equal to 1.72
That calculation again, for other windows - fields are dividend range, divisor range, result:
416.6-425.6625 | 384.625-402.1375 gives 1.52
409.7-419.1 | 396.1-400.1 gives 1.41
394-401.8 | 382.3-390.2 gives 1.44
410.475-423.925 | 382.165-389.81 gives 1.92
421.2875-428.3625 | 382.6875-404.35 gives 1.52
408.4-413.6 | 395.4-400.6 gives 1.38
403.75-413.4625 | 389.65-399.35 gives 1.58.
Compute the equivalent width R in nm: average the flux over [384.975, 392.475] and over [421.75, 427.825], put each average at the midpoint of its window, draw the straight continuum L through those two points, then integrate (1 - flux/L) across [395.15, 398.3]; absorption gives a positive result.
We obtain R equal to 0.55 nm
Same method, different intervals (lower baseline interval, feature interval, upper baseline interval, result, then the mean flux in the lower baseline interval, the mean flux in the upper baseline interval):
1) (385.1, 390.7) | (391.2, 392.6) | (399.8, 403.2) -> 0.04 nm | 0.97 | 1.7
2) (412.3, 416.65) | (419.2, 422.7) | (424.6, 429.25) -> -0.02 nm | 1.68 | 1.71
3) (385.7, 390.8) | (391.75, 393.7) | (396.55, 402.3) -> 0.63 nm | 0.987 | 1.43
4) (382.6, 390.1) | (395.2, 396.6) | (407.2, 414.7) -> 0.25 nm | 0.893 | 1.71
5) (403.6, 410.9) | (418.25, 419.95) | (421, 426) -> 0.07 nm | 1.68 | 1.74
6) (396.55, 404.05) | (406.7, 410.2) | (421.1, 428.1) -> -0.41 nm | 1.48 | 1.73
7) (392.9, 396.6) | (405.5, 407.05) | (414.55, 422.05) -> -0.34 nm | 0.874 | 1.69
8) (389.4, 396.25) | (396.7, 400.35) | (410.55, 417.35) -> -0.30 nm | 1.03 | 1.69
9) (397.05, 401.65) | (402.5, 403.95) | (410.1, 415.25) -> -0.11 nm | 1.48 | 1.66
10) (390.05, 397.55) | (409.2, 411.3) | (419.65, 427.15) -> -0.39 nm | 0.952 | 1.73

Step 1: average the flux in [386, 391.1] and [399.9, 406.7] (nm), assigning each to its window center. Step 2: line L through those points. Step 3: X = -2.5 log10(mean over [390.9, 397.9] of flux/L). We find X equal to 0.31 mag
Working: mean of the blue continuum 1.03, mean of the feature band 0.95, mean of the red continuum 1.65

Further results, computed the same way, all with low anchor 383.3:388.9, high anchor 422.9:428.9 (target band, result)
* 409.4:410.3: -0.147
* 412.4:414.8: -0.130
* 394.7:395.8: -0.191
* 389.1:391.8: -0.236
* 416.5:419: -0.067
